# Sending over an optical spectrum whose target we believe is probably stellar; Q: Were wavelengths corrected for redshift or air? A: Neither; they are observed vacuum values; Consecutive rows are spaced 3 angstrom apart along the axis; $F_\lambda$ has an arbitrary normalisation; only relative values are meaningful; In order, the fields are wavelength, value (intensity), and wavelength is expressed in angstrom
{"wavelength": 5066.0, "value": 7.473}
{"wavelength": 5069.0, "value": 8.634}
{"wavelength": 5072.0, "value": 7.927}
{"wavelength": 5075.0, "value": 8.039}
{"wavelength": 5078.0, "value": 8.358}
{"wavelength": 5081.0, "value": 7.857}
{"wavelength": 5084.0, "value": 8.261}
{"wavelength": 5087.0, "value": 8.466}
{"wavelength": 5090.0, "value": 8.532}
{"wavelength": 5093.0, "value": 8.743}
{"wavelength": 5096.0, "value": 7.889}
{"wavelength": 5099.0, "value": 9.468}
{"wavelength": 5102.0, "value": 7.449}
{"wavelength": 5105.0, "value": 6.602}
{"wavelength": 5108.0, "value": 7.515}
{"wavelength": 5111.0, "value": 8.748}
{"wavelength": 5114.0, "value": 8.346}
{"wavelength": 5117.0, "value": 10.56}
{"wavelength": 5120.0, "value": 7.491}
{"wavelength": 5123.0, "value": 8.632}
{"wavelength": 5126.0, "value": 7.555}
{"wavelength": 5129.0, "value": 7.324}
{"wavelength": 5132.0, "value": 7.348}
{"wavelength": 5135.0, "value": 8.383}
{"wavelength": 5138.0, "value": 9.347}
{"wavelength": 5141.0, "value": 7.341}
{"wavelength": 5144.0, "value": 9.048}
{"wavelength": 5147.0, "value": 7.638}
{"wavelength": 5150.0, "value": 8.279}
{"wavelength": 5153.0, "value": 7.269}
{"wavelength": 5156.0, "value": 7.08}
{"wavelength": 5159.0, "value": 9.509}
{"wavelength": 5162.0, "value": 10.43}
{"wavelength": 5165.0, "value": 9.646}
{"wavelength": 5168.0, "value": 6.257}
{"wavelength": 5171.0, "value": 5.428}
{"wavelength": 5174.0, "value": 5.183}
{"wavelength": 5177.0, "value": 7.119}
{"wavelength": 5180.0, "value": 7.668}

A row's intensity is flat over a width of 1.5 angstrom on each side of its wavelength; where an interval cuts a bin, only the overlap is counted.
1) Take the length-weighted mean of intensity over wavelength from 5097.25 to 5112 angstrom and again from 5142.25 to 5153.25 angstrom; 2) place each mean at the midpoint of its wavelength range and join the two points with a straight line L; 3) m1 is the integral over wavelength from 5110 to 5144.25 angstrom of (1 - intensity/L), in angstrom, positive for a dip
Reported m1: -1.2 angstrom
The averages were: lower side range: 7.93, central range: 8.31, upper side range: 8.13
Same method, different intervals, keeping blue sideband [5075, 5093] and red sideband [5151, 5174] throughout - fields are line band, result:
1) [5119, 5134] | 0.6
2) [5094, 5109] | 0.7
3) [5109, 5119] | -1.2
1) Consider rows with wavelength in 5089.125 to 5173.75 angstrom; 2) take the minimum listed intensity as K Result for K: 5.428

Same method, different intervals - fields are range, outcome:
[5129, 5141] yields 7.324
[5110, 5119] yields 8.346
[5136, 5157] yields 7.08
